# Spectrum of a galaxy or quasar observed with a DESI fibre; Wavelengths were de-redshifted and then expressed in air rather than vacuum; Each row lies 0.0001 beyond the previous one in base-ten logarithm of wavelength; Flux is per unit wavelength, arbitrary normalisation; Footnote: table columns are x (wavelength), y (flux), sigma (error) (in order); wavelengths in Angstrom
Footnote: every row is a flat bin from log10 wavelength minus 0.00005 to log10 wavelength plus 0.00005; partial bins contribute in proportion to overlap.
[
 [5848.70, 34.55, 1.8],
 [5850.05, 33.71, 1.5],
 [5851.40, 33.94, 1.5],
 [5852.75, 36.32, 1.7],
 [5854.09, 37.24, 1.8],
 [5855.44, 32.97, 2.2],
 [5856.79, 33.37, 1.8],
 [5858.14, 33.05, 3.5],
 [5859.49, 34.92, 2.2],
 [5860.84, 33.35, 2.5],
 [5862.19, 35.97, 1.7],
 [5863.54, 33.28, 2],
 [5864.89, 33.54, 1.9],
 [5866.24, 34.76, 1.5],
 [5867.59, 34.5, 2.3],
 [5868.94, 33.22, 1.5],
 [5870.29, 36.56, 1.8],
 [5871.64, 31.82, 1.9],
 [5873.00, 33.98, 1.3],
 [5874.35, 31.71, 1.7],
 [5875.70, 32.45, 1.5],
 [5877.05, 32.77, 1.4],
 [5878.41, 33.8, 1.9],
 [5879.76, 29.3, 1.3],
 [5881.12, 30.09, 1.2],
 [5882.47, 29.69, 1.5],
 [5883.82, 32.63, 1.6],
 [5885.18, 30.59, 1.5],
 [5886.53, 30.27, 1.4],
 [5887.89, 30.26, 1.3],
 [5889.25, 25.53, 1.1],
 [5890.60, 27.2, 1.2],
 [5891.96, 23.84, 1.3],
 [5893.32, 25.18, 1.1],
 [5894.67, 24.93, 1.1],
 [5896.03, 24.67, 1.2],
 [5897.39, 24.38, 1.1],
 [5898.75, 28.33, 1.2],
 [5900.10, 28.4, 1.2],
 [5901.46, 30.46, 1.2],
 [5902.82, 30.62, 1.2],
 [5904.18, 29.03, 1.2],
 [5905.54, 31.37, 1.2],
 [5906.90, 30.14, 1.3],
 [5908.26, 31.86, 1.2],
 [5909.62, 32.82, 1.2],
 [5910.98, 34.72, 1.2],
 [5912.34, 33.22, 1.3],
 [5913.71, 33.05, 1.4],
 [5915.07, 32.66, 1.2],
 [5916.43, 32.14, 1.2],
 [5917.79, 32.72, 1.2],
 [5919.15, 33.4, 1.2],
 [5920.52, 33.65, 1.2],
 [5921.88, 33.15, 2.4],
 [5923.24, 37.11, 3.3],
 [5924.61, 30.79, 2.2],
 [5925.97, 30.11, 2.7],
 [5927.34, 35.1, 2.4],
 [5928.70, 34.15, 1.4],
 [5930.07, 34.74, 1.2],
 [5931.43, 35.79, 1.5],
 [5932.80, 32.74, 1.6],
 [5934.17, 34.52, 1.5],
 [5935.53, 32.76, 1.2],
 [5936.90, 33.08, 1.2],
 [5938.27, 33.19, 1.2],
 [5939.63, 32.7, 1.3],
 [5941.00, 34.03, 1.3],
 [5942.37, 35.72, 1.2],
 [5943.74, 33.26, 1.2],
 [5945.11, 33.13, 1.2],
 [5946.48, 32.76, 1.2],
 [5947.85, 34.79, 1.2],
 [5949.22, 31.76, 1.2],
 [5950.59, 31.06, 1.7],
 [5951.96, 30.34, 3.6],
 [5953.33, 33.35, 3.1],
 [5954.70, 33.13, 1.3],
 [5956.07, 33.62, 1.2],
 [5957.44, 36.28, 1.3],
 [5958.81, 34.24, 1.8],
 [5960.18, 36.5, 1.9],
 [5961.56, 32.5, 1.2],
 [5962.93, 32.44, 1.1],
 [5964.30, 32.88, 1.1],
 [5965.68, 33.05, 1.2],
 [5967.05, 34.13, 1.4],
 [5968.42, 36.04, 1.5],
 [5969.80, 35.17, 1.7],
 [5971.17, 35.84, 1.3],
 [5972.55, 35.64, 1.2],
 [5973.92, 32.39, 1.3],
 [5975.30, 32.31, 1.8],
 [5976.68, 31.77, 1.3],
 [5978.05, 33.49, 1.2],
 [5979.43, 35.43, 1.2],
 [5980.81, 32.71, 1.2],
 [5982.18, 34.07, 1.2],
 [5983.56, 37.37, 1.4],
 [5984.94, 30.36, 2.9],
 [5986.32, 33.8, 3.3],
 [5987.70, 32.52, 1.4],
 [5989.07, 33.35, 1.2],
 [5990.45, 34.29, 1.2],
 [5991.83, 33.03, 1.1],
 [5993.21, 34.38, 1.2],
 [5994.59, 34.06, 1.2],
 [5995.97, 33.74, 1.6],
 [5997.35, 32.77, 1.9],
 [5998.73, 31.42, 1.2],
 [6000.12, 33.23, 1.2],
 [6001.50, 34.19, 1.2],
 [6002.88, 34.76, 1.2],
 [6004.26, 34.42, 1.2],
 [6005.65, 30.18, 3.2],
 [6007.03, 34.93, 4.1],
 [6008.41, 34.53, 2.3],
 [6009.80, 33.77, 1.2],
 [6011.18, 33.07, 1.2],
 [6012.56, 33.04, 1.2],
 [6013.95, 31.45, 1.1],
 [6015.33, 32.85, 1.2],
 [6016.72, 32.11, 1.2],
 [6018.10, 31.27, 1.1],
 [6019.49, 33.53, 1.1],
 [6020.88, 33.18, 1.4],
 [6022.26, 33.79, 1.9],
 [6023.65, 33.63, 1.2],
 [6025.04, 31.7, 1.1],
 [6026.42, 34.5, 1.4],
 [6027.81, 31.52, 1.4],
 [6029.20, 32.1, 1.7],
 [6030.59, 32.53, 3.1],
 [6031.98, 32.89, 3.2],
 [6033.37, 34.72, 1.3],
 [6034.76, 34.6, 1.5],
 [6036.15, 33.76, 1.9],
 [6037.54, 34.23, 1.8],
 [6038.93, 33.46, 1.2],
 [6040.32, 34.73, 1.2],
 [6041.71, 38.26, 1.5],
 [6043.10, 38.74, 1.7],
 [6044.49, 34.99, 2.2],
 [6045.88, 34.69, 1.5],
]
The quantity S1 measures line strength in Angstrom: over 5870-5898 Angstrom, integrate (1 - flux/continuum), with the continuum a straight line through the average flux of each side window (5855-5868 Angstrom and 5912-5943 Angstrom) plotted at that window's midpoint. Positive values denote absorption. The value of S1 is 3.6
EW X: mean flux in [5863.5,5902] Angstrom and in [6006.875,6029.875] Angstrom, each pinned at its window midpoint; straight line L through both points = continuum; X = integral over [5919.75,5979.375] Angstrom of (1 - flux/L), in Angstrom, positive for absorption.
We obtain -3.9 Angstrom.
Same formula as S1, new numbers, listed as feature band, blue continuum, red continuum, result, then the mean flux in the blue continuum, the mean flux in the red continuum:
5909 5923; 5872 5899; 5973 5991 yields -1.3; 29.1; 33.4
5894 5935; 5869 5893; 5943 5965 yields 0.3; 30.7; 33.3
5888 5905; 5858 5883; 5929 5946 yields 3.2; 33.1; 33.8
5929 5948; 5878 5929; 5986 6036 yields -1.4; 30.5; 33.2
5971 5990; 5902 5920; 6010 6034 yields -0.6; 32.1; 32.8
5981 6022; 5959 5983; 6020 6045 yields 0.8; 33.9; 34.1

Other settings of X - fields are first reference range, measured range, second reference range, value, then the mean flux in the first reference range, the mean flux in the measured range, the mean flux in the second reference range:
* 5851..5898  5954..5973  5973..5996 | -0.7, 31.5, 34.4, 33.5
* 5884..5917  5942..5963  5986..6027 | -1.4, 29.4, 33.4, 33.2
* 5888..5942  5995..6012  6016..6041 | -0.3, 31.3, 33.4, 33.2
